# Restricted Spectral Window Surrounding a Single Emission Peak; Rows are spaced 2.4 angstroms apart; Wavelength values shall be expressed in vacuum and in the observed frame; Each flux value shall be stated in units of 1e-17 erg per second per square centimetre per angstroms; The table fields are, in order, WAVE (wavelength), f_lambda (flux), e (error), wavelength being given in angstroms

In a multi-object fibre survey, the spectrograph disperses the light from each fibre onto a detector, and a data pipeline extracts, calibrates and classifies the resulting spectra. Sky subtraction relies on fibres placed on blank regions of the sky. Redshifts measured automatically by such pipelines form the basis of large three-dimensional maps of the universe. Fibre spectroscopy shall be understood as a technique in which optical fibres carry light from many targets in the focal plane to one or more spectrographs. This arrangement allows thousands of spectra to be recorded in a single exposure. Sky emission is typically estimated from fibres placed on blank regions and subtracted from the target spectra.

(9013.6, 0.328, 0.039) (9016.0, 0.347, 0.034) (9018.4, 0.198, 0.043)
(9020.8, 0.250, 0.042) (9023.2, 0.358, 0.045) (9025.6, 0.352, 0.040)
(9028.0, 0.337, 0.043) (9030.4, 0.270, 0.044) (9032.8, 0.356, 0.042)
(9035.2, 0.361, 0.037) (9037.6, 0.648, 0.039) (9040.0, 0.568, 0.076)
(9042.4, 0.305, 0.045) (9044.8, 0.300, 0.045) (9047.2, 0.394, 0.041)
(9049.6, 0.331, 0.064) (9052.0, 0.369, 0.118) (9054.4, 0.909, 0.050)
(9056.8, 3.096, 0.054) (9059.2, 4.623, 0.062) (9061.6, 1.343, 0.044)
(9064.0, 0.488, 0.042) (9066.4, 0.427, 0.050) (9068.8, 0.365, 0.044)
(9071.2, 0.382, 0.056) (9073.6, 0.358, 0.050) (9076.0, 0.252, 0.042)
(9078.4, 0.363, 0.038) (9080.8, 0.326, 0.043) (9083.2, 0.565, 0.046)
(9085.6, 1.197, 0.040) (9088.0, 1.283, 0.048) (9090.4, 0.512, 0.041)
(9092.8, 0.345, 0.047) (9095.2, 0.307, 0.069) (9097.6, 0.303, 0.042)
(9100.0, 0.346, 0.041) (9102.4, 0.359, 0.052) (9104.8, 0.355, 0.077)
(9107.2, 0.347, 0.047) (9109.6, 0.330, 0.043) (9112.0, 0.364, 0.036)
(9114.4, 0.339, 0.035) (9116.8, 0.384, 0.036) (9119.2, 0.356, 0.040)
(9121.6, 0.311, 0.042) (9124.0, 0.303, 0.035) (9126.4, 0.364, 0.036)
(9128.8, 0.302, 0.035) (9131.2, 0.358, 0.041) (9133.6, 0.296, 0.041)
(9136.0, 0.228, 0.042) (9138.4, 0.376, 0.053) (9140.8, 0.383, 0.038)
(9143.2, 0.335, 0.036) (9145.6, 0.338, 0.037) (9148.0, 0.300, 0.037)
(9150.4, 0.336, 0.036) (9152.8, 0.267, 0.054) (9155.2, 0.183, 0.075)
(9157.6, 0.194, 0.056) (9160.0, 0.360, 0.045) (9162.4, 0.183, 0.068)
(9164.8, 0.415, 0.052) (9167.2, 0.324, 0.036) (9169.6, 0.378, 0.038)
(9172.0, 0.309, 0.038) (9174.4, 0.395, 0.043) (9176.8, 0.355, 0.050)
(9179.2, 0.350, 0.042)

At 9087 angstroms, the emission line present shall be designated [N II] 6583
